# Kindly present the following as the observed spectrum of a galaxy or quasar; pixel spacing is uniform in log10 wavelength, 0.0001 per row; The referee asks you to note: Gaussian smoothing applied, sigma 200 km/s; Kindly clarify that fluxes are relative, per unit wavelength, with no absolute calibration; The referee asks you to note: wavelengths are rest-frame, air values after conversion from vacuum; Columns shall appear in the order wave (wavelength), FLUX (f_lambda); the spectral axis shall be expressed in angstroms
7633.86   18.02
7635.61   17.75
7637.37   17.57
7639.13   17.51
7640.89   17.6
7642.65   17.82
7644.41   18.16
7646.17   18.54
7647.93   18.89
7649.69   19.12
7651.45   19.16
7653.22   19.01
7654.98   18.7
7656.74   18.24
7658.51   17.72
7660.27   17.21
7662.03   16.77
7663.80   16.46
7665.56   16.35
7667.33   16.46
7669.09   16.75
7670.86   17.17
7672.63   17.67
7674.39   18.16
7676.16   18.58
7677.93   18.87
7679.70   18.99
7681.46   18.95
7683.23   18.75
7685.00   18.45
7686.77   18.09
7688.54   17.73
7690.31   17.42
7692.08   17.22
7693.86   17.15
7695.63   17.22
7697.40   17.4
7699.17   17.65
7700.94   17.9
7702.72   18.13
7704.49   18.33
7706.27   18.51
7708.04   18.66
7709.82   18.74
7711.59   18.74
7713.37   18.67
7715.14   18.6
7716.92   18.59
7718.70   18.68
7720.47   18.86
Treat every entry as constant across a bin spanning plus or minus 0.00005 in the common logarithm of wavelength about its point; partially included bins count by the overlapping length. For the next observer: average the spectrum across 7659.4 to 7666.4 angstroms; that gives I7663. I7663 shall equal 16.7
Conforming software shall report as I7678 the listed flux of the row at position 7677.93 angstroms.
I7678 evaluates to 18.87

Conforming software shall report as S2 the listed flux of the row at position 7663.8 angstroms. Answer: 16.46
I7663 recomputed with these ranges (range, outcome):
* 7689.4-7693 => 17.3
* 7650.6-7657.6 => 18.8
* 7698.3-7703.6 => 17.9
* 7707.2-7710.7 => 18.7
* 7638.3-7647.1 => 17.9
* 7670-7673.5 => 17.4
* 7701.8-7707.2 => 18.3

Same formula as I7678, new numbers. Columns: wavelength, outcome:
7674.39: 18.16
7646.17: 18.54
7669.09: 16.75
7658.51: 17.72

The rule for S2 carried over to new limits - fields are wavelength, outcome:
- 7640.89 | 17.6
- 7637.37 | 17.57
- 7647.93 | 18.89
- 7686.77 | 18.09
